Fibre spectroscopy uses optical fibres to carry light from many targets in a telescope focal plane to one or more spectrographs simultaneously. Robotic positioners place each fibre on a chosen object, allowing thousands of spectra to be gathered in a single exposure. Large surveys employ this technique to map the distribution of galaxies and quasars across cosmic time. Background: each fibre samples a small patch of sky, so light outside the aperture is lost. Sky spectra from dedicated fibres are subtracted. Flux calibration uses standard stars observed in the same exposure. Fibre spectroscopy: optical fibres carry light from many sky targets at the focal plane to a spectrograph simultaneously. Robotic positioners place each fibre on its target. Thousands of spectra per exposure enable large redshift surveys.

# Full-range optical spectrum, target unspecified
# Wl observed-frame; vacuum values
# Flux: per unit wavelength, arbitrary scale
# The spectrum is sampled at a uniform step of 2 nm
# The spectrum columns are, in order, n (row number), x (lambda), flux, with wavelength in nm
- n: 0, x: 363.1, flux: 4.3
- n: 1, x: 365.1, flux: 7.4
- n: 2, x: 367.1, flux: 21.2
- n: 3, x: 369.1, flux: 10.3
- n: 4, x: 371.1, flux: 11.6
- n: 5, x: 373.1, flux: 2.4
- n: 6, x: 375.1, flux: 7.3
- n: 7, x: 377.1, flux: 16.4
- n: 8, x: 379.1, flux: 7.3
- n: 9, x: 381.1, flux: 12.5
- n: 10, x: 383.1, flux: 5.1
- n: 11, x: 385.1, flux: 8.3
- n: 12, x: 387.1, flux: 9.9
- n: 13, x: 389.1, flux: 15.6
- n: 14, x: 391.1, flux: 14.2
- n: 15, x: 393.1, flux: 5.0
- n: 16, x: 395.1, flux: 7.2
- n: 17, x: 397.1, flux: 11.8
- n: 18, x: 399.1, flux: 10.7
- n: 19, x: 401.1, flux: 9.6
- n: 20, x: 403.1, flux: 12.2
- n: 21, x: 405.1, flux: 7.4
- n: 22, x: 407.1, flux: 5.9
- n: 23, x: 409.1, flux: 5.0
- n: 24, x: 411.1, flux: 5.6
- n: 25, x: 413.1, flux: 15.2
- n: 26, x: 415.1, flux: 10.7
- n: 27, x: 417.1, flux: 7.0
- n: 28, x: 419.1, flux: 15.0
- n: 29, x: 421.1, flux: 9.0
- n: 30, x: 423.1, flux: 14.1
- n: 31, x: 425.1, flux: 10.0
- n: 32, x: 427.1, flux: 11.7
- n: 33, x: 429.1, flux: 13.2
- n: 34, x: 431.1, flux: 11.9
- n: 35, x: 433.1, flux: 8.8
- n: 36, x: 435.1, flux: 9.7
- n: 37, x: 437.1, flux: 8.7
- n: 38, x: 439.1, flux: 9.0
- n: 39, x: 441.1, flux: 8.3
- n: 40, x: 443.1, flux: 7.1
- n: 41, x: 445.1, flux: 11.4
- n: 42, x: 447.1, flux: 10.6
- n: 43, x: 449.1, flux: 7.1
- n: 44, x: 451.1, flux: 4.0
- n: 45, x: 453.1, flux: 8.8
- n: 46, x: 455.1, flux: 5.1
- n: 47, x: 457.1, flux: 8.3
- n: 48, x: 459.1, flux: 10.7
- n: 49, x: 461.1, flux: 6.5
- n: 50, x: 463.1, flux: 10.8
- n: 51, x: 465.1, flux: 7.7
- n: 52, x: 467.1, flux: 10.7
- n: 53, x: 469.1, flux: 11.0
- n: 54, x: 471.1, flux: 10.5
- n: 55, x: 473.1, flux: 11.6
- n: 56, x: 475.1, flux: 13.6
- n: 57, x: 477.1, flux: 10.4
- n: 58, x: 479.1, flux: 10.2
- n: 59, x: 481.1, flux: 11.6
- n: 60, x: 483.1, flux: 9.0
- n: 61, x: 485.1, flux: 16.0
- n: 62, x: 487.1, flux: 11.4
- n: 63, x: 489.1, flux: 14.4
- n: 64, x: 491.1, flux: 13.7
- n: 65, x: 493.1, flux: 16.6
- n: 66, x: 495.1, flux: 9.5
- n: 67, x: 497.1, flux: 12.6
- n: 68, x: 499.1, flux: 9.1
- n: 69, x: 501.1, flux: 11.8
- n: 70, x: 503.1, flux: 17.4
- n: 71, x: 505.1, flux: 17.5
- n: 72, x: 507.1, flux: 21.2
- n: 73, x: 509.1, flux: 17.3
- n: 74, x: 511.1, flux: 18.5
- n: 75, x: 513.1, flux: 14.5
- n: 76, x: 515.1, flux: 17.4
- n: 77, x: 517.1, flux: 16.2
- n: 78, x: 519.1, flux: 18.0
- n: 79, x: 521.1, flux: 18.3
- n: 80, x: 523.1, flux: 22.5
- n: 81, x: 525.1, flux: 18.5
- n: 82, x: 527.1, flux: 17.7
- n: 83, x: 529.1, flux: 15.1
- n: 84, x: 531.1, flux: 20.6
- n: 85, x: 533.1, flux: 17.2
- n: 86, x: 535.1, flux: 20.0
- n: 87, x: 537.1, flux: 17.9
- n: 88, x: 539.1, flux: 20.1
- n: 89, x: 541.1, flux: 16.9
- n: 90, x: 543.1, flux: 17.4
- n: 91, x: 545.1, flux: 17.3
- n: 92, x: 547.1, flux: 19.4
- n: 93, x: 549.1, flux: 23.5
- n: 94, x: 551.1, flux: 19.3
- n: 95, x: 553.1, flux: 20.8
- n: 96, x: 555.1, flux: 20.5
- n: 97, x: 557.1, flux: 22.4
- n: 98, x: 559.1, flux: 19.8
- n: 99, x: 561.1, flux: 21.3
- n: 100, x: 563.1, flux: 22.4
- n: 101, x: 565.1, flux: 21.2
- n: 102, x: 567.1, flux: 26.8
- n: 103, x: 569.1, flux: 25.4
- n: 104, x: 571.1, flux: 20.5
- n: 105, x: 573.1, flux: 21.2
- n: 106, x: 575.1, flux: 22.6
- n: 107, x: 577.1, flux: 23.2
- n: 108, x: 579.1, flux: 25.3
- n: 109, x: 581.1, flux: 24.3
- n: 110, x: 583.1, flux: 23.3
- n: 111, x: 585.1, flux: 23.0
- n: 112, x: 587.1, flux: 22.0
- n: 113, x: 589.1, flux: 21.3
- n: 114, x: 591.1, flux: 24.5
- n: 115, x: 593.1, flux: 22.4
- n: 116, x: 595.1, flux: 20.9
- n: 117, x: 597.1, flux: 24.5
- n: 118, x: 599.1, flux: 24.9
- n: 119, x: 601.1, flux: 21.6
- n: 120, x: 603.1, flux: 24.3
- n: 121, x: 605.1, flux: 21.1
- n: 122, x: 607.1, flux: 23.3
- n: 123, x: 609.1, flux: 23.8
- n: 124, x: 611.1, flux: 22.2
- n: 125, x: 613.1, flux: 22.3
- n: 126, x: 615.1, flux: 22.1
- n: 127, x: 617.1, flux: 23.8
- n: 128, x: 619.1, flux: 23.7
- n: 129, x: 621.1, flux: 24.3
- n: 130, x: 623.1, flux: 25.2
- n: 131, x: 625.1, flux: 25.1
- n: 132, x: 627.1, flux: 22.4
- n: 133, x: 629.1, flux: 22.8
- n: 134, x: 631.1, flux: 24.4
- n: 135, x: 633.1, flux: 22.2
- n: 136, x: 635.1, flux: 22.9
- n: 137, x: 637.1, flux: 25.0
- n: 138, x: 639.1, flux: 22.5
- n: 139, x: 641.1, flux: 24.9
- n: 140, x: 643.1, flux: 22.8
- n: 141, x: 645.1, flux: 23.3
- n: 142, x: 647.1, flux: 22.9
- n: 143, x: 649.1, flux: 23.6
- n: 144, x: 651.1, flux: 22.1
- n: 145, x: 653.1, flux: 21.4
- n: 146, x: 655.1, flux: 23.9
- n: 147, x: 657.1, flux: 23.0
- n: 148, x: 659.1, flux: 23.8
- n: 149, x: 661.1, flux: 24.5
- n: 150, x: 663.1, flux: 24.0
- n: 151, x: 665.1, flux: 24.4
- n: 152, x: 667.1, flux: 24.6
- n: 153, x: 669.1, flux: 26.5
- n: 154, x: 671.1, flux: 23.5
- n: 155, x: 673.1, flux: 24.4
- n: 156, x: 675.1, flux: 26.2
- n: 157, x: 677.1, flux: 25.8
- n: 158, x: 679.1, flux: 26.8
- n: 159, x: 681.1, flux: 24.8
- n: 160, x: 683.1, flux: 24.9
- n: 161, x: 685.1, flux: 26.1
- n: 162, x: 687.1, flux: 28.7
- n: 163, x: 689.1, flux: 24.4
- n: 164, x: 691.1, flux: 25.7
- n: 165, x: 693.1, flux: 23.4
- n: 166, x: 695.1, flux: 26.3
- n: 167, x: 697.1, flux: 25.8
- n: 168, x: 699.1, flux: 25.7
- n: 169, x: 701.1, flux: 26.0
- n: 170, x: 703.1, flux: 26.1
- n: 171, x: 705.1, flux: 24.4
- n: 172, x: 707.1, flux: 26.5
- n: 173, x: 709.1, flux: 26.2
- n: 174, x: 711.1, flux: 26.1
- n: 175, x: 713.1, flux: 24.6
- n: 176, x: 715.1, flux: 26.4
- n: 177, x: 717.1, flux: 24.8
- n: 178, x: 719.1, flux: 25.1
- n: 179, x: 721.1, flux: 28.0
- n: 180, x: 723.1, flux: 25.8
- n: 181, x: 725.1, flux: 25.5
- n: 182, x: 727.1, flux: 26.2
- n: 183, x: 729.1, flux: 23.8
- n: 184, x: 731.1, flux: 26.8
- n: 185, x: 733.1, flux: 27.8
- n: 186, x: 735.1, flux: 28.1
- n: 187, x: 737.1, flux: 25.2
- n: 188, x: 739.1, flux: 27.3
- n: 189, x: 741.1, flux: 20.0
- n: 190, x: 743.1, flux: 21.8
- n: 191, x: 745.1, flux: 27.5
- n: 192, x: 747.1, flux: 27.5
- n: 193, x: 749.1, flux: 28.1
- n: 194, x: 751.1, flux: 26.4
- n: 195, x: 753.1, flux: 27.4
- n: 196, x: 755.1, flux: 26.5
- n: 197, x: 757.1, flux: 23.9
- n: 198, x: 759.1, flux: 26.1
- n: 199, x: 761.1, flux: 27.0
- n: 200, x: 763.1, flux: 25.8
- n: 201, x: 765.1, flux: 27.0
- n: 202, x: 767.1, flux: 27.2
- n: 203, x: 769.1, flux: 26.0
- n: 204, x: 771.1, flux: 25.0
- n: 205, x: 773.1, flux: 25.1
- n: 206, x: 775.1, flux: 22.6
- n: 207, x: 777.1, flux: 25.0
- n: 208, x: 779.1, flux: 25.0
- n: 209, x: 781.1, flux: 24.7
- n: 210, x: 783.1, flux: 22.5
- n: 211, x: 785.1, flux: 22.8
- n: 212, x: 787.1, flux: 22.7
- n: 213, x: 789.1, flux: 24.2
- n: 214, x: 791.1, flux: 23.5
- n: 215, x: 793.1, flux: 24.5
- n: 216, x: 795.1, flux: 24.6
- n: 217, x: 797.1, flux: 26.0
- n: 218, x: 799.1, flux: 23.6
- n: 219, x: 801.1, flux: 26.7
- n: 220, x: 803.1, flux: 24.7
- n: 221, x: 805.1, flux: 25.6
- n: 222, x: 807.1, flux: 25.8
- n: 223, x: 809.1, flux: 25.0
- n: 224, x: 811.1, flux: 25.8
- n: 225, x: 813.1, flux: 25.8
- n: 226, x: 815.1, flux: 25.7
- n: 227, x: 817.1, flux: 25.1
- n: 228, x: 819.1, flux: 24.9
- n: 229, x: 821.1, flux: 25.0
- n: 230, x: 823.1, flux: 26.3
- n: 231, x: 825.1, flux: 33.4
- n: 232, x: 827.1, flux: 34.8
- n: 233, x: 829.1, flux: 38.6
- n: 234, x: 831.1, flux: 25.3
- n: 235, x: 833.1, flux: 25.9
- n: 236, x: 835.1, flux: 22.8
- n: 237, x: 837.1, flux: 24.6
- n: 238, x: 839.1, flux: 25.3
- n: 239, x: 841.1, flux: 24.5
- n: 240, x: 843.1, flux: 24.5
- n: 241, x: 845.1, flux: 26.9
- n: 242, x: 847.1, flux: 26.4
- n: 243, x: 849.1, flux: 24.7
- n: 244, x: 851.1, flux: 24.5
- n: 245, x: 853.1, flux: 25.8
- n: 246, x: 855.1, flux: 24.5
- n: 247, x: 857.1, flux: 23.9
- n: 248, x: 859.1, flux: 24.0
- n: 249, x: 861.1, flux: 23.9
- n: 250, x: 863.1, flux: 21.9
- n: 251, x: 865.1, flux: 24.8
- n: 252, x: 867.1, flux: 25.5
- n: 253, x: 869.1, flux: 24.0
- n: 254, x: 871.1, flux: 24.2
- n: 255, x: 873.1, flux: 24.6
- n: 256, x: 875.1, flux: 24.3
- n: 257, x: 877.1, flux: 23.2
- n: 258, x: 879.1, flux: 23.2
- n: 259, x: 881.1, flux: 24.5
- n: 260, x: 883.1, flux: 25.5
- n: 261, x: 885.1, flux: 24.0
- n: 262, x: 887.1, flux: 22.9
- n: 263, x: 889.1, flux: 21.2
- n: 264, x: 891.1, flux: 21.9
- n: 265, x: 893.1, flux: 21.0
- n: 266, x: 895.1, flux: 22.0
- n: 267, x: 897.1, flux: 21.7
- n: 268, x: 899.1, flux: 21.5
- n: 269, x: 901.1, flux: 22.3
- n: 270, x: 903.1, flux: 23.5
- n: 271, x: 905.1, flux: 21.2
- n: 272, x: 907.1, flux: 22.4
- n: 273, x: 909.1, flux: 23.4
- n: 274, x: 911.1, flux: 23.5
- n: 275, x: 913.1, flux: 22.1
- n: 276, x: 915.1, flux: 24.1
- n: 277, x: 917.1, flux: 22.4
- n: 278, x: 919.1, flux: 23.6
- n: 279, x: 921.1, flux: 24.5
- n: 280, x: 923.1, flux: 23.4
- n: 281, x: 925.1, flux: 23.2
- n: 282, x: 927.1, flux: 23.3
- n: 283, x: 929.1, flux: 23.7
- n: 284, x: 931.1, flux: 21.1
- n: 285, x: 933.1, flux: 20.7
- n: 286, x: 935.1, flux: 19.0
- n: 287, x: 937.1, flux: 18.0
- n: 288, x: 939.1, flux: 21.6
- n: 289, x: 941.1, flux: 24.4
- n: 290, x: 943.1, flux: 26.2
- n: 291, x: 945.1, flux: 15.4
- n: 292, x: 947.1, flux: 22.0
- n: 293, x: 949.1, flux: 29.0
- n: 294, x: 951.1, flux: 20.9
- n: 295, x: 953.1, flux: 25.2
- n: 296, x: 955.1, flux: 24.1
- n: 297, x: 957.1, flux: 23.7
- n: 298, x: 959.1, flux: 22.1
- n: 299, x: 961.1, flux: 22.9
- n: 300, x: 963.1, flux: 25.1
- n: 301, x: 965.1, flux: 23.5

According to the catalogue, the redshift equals 0.26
